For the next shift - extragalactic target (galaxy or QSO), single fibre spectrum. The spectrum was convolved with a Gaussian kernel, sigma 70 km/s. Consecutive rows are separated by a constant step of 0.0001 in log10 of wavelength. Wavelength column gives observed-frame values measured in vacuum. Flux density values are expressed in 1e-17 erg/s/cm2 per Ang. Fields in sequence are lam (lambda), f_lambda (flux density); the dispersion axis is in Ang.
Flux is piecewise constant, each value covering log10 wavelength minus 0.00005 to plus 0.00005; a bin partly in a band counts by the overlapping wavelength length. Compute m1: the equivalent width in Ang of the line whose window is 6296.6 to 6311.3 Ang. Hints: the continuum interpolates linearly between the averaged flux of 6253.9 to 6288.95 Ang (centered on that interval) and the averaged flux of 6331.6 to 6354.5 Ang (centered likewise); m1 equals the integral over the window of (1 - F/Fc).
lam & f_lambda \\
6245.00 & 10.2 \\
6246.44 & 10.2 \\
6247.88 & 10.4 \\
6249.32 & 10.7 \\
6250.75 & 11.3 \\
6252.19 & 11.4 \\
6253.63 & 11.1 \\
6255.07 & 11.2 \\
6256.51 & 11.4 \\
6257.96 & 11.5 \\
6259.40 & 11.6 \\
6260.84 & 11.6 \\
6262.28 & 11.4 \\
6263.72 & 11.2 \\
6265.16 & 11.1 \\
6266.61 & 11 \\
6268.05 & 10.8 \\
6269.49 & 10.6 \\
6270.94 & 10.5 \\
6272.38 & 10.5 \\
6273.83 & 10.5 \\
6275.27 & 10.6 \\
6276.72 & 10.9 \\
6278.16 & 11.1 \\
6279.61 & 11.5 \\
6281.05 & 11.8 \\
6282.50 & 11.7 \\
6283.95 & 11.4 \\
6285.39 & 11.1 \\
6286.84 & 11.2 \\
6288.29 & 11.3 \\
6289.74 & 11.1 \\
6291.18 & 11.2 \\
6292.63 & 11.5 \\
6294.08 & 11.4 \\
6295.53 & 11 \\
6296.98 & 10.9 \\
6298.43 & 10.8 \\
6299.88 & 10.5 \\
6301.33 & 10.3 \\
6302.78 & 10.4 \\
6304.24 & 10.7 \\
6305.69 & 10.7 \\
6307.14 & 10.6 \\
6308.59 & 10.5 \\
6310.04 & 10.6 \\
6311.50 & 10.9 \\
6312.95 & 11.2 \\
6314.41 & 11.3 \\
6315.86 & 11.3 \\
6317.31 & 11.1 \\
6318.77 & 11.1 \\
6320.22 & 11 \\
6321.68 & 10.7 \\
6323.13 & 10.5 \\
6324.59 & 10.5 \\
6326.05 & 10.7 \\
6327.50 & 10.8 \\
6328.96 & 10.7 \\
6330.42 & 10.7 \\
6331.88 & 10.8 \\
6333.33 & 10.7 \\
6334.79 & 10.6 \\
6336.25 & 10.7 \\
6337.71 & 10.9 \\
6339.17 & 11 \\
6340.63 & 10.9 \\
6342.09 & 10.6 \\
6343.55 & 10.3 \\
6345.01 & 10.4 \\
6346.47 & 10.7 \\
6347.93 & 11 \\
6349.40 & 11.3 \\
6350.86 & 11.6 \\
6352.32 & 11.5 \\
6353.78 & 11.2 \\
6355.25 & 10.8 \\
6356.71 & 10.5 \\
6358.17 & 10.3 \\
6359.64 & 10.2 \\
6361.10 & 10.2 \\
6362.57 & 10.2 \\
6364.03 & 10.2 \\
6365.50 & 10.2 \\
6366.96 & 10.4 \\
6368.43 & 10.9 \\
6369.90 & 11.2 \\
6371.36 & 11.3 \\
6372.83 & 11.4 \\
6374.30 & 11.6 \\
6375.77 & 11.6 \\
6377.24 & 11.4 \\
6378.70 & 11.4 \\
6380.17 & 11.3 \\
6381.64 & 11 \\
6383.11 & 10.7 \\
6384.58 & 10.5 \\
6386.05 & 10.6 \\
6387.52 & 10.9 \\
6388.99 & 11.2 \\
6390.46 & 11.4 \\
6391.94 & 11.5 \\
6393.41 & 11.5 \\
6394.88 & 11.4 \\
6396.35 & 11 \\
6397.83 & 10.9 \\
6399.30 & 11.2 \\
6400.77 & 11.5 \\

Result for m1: 0.57 Ang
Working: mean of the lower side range 11.1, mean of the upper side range 10.9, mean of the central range 10.6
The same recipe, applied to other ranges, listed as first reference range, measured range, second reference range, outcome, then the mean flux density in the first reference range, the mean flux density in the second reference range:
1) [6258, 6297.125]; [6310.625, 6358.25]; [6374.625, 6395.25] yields 1.3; 11.1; 11.2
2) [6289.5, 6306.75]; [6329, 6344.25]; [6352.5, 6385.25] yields 0.2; 10.9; 10.9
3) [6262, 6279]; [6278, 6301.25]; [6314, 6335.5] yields -0.8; 10.8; 10.8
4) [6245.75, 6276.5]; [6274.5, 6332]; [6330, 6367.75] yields -0.6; 11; 10.7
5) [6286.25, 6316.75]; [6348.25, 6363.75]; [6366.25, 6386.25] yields 0.4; 10.9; 11.1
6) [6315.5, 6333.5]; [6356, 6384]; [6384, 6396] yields 0.5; 10.8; 11.1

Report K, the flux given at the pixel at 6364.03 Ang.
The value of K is 10.2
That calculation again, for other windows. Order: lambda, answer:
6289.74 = 11.1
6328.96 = 10.7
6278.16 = 11.1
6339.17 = 11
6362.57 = 10.2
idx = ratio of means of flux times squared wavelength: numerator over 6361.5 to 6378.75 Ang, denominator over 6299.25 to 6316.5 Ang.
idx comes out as 1.04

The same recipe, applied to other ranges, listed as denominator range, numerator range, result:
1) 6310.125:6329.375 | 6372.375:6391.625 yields 1.04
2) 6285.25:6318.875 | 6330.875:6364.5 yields 0.99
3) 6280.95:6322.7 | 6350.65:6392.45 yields 1.02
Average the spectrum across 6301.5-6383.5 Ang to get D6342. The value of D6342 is 10.8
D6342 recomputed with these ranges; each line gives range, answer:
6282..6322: 11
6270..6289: 11.1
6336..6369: 10.7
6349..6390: 10.9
